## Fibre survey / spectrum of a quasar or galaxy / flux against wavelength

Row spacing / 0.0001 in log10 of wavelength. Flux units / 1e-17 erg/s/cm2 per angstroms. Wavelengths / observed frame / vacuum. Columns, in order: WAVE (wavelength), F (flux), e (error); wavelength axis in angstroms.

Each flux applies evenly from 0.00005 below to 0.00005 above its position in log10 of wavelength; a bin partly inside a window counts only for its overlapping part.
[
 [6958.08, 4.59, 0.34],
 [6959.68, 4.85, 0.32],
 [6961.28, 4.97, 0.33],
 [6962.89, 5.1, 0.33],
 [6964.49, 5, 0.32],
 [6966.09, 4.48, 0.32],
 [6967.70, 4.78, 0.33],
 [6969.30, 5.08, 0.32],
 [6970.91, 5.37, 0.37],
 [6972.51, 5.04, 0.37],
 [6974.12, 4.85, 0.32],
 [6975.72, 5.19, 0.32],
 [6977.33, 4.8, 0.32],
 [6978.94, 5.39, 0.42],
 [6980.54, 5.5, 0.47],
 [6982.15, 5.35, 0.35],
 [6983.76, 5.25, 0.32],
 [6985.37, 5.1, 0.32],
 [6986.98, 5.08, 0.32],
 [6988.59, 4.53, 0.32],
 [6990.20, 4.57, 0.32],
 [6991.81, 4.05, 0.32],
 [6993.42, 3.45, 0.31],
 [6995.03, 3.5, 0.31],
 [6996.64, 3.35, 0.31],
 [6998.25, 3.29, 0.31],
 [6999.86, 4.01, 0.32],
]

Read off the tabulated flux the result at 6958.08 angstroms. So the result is 4.59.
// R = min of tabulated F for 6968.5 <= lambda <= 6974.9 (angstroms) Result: 4.85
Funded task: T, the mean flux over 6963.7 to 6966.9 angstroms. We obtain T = 4.74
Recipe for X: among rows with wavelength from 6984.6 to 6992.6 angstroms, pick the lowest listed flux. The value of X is 4.05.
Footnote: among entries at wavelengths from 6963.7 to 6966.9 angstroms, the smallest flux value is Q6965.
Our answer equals 4.48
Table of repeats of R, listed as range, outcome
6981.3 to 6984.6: 5.25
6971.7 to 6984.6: 4.8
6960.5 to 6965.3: 4.97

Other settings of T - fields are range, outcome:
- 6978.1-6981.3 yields 5.44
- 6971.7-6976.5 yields 5.03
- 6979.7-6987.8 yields 5.25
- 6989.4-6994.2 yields 4.03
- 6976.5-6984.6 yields 5.25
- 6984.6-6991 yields 4.82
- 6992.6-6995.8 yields 3.48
